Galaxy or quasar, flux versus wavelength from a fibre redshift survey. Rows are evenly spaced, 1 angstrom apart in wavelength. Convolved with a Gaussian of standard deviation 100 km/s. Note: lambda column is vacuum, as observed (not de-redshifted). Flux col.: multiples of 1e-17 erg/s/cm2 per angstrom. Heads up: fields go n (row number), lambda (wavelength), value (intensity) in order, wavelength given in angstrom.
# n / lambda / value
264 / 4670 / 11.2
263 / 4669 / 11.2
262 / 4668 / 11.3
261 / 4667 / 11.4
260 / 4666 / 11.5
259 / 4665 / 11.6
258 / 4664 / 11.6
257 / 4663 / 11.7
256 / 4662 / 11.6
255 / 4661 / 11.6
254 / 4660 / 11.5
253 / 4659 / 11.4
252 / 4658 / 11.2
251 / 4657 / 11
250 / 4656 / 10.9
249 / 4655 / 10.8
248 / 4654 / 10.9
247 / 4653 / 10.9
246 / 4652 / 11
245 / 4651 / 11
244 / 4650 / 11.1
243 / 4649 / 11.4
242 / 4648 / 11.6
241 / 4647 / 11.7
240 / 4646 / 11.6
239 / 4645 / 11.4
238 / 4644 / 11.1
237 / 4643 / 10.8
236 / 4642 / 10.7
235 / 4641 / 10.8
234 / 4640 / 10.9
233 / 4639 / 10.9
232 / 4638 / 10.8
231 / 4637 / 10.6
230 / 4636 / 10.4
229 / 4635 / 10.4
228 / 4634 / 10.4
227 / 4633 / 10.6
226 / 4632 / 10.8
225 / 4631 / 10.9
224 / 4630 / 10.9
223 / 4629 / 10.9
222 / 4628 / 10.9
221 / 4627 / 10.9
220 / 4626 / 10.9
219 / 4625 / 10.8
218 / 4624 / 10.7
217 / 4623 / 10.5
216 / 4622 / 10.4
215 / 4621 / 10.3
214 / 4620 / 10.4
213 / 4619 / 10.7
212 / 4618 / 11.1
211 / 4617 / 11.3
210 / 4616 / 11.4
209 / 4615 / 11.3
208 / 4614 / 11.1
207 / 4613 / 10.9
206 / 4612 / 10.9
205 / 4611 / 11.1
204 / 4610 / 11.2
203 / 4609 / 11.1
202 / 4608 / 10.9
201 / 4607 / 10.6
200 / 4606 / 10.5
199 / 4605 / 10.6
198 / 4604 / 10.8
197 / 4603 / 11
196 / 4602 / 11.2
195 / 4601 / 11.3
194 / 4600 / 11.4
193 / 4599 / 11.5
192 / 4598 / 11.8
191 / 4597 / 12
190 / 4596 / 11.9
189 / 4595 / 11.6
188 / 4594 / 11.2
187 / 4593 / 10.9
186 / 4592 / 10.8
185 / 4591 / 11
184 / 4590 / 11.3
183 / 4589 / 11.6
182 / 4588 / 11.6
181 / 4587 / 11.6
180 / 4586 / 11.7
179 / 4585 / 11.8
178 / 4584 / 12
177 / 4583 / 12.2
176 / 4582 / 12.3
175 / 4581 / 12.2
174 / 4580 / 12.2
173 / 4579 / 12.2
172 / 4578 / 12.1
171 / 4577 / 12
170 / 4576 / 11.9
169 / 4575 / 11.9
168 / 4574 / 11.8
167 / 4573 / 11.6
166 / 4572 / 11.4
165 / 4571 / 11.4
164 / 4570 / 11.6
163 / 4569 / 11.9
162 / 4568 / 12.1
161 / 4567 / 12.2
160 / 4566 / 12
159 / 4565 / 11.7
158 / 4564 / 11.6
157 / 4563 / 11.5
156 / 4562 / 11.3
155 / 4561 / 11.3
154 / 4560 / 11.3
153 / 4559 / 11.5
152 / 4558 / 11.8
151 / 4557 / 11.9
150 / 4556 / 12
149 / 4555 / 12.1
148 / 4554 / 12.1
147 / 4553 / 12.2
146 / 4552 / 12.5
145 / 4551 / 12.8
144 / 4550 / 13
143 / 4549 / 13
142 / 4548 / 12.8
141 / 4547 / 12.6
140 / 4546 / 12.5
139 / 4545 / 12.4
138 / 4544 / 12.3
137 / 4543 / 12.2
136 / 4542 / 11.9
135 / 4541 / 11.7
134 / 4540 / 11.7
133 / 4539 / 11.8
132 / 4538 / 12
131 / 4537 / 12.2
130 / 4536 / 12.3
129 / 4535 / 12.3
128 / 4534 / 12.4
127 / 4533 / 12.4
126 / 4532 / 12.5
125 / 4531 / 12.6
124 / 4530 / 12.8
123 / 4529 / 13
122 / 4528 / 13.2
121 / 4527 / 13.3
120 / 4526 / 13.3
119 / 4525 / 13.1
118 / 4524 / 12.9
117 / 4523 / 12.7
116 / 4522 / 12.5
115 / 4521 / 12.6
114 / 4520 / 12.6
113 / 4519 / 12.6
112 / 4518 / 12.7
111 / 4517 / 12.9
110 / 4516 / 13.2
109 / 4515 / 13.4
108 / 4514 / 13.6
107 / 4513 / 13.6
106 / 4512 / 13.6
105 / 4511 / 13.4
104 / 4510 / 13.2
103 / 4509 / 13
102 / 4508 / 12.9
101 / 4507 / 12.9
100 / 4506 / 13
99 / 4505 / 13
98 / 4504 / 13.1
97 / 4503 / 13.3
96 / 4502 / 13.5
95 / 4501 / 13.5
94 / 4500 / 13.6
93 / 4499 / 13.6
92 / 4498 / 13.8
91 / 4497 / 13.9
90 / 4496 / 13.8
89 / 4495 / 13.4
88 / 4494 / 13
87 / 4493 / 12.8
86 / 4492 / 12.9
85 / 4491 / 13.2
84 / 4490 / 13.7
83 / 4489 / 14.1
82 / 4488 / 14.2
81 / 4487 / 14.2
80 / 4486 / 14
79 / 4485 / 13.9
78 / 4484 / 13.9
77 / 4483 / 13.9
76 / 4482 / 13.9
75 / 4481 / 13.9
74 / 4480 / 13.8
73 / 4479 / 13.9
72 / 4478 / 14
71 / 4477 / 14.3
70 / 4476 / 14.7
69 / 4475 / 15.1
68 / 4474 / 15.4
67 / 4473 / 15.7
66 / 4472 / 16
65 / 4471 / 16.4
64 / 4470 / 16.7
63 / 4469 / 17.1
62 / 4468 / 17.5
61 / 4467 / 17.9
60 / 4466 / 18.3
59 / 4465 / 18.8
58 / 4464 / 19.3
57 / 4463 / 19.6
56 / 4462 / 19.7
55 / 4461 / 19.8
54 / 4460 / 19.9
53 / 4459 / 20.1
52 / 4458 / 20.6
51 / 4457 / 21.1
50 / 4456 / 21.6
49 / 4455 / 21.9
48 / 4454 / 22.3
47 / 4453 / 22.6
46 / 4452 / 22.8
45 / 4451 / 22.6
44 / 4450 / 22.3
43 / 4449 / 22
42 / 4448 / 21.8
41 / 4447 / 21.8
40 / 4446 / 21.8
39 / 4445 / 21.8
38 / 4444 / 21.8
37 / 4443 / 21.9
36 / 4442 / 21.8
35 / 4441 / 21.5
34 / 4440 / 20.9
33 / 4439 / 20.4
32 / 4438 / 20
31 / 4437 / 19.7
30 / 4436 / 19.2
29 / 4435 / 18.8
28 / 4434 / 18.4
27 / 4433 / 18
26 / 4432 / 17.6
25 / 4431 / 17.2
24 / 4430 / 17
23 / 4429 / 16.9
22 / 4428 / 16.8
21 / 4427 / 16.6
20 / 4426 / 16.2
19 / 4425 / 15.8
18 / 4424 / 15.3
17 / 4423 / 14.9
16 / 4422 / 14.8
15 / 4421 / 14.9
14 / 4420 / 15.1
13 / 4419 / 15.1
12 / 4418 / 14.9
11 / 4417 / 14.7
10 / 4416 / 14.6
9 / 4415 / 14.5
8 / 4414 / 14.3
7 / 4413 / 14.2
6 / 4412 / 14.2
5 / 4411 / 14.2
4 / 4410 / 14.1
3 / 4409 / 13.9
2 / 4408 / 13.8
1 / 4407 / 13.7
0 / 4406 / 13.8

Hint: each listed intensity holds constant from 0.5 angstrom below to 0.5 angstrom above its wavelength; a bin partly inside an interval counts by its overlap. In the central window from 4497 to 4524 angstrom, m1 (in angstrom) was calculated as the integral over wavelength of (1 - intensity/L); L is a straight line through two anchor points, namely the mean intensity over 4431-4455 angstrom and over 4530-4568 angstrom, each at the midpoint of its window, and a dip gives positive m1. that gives 3.8 angstrom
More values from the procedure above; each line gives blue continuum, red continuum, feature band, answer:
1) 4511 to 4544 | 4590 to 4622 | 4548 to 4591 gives -0.3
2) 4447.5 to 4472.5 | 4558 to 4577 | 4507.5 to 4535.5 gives 4.2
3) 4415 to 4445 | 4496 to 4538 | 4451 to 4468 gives -4.5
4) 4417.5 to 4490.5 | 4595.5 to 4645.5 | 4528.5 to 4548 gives 2.8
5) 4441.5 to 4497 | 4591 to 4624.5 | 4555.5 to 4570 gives 1.6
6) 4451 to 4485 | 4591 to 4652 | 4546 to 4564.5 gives 2.4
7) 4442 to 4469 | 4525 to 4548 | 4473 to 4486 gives 2.9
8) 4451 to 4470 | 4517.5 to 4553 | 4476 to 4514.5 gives 6.8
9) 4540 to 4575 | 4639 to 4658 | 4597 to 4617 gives 0.7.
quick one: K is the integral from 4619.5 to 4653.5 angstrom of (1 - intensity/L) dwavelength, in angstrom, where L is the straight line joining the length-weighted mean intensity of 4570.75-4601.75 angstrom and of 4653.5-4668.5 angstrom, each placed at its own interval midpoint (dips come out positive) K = 1.73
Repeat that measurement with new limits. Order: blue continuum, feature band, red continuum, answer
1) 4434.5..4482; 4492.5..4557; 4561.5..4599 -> 9.5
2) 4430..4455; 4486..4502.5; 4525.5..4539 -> 2.5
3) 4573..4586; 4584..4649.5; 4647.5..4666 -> 3.4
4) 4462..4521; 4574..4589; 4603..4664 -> 0.3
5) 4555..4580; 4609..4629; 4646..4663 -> 1.0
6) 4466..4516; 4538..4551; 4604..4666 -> 0.6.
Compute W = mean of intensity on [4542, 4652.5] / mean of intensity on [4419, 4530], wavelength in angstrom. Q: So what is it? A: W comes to 0.70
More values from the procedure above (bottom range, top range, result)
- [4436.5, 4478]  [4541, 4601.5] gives 0.60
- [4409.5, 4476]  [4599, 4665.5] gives 0.60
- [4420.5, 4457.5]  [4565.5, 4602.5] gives 0.60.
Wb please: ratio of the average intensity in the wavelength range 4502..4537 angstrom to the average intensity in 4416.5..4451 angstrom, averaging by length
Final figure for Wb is 0.7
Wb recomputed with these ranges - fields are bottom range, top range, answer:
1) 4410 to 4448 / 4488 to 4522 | 0.76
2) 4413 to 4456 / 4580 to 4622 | 0.60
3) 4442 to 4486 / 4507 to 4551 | 0.69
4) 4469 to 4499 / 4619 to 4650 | 0.76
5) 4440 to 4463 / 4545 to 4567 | 0.56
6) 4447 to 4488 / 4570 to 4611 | 0.64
